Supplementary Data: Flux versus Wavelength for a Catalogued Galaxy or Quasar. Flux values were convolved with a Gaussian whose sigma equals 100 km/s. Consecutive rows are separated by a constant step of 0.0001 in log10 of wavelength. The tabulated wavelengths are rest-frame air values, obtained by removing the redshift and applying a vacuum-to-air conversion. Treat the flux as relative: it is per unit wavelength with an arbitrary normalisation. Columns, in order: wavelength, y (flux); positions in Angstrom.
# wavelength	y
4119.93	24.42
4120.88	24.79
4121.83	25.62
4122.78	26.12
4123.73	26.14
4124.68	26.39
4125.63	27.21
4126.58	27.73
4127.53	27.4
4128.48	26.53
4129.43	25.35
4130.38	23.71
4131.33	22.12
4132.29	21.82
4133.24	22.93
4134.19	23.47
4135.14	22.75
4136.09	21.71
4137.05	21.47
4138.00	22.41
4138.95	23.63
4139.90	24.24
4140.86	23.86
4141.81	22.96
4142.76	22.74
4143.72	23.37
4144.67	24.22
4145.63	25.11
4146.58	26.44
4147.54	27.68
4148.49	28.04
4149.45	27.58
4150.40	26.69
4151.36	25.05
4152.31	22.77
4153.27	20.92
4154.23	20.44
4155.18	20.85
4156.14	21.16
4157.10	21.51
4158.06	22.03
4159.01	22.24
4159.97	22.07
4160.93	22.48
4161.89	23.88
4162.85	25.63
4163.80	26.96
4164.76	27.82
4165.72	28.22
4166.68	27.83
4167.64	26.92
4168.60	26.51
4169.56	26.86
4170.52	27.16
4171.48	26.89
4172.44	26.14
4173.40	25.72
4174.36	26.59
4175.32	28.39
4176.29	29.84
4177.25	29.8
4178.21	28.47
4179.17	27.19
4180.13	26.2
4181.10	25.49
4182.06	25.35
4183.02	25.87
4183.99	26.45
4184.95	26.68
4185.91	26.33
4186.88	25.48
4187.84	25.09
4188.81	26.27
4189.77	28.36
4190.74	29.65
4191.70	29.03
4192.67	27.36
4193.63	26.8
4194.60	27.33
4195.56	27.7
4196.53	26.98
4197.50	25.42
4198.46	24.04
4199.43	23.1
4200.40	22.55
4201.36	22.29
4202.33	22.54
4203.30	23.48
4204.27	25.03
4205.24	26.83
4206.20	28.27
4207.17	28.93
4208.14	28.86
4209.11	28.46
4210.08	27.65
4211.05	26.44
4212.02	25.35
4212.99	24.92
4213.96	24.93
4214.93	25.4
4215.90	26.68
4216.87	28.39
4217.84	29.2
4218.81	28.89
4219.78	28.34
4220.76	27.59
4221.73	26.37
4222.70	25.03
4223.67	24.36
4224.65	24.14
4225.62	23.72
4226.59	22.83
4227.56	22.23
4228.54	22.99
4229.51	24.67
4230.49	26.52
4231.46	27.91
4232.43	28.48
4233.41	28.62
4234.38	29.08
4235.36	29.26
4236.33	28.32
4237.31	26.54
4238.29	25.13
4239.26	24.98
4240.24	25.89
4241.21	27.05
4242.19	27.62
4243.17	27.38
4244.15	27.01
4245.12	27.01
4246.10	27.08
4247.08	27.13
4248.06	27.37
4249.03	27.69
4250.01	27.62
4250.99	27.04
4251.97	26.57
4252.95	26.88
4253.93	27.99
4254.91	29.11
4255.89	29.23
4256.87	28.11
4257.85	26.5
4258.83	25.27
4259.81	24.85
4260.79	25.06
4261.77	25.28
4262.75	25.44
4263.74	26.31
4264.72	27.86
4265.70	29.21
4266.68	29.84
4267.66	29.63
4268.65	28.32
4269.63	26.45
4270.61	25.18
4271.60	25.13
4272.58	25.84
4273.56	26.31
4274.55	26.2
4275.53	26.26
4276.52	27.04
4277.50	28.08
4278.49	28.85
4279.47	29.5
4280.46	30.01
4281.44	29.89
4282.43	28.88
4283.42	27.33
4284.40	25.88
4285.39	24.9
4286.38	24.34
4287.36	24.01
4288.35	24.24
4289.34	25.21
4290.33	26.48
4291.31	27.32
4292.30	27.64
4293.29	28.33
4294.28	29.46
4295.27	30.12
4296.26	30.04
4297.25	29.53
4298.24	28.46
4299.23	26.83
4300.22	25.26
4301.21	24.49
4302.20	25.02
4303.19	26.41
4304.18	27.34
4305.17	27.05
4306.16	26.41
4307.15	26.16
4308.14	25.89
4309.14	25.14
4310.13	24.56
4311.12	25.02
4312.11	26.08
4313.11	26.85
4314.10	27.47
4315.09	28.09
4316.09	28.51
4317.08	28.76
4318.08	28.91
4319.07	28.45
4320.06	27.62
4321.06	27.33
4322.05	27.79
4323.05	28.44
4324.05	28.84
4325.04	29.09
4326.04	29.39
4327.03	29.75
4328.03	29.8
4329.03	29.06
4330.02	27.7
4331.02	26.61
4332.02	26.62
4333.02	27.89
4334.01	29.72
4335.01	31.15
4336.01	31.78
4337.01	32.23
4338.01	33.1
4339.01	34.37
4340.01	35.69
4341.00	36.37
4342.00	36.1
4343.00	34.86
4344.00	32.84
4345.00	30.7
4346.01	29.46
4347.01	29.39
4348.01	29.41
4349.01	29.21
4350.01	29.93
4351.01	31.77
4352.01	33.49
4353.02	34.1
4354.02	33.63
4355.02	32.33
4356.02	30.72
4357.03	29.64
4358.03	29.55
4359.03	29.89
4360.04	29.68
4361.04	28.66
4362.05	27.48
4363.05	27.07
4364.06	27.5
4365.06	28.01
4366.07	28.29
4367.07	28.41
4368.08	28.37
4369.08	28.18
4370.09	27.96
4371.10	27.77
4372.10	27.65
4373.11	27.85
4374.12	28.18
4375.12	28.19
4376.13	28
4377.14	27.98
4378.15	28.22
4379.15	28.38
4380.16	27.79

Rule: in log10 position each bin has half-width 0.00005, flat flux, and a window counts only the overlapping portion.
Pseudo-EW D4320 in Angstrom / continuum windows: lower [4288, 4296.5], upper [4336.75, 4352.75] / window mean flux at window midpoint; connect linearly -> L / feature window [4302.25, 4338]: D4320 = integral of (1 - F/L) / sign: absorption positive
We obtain 2.6 Angstrom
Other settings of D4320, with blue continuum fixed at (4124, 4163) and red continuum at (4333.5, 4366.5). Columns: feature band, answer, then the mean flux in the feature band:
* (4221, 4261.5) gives 1.24 Angstrom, 26.5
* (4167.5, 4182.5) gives -1.25 Angstrom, 27.1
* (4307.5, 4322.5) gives 1.43 Angstrom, 27.1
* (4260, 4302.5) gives 2.43 Angstrom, 27.1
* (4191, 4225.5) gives -0.09 Angstrom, 26.2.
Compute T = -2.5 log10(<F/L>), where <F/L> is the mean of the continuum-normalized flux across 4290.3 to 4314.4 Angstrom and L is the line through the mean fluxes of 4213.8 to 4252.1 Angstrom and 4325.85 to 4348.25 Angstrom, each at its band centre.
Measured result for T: 0.10 mag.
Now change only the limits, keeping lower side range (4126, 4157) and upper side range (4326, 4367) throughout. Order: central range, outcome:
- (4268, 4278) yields 0.07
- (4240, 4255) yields 0.01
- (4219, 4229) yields 0.07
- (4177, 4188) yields -0.05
